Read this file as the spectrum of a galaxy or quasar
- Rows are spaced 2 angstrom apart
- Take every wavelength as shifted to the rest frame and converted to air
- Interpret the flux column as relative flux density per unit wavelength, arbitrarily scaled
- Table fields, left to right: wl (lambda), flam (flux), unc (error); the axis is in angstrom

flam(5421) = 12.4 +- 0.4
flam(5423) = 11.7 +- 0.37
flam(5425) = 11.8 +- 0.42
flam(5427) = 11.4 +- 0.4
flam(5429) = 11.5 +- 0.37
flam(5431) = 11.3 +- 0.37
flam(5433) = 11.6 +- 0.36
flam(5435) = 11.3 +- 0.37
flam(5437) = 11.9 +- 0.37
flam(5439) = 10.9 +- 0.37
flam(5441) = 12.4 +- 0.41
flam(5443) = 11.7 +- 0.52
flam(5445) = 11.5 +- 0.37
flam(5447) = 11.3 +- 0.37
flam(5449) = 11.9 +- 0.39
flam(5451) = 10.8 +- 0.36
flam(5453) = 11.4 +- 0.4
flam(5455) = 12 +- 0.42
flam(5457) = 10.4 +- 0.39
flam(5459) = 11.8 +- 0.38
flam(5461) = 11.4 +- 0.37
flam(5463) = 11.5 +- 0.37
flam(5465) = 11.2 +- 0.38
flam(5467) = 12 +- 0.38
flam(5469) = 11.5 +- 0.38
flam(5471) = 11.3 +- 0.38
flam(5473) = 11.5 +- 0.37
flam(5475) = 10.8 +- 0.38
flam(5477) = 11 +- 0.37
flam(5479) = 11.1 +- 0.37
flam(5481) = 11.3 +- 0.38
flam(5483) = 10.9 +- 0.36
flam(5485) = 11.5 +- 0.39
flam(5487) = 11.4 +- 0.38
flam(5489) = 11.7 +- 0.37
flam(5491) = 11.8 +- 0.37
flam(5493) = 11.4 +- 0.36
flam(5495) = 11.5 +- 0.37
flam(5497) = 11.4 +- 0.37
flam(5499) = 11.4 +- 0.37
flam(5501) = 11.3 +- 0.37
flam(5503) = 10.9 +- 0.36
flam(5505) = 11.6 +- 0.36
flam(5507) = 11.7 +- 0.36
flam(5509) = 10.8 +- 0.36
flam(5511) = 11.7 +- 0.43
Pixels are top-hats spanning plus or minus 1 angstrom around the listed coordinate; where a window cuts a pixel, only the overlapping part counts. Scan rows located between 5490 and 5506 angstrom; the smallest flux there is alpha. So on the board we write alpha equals 10.9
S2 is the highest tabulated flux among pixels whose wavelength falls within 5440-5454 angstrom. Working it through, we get 12.4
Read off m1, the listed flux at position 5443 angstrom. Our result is 11.7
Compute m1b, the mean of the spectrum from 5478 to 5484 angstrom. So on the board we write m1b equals 11.1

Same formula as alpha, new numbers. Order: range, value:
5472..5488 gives 10.8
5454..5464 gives 10.4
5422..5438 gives 11.3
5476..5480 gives 11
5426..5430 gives 11.4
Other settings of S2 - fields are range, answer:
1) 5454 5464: 12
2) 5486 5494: 11.8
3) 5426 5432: 11.5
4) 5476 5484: 11.3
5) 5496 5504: 11.4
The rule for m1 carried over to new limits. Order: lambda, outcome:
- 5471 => 11.3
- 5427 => 11.4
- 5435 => 11.3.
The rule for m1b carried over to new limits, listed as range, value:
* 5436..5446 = 11.7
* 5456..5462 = 11.2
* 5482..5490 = 11.4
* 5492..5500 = 11.4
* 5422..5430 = 11.6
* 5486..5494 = 11.6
